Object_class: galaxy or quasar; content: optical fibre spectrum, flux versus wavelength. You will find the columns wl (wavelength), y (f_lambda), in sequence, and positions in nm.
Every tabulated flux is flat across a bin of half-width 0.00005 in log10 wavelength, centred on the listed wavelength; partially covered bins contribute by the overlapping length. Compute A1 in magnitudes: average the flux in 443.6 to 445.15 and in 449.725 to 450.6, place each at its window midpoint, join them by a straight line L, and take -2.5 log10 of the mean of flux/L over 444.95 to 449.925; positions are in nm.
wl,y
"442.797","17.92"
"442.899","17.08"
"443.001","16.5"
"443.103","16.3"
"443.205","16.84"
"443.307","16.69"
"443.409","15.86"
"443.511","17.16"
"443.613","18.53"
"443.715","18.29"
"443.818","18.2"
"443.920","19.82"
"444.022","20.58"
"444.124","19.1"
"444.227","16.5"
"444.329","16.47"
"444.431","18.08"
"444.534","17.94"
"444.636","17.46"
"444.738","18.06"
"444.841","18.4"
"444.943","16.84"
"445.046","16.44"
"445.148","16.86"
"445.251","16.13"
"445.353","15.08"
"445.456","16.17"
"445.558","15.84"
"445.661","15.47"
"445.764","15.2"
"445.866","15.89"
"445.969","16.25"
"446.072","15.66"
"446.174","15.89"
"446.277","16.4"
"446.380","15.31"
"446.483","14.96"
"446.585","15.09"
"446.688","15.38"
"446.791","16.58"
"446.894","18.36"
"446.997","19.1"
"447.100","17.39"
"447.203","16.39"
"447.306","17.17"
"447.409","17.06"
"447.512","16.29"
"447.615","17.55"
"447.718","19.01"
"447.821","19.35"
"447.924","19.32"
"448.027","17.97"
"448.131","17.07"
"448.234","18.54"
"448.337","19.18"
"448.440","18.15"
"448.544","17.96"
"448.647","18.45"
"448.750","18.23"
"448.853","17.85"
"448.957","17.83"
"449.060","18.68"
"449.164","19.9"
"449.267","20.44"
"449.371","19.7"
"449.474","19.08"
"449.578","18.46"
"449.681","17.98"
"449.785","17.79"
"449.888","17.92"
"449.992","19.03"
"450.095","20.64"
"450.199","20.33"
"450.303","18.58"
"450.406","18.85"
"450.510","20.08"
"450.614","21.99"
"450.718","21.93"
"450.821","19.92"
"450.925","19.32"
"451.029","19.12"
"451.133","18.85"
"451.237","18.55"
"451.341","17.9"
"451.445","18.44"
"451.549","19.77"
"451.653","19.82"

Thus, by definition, 0.08 mag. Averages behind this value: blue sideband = 18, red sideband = 19.3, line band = 17.3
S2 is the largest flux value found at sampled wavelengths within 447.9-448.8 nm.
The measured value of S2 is 19.32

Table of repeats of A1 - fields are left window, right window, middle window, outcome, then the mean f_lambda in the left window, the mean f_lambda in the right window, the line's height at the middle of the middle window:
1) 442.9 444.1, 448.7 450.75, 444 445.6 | 0.051 mag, 17.7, 19.2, 18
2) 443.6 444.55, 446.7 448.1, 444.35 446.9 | 0.108 mag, 18.3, 17.7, 18.1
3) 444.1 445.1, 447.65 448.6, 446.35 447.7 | 0.089 mag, 17.5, 18.5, 18.2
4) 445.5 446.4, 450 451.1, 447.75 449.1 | -0.018 mag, 15.8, 20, 18.1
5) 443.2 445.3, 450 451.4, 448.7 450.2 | 0.023 mag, 17.6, 19.7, 19.3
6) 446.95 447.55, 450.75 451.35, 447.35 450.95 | -0.040 mag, 17.2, 19.1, 18.2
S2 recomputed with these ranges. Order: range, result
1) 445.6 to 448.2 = 19.35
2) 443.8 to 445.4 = 20.58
